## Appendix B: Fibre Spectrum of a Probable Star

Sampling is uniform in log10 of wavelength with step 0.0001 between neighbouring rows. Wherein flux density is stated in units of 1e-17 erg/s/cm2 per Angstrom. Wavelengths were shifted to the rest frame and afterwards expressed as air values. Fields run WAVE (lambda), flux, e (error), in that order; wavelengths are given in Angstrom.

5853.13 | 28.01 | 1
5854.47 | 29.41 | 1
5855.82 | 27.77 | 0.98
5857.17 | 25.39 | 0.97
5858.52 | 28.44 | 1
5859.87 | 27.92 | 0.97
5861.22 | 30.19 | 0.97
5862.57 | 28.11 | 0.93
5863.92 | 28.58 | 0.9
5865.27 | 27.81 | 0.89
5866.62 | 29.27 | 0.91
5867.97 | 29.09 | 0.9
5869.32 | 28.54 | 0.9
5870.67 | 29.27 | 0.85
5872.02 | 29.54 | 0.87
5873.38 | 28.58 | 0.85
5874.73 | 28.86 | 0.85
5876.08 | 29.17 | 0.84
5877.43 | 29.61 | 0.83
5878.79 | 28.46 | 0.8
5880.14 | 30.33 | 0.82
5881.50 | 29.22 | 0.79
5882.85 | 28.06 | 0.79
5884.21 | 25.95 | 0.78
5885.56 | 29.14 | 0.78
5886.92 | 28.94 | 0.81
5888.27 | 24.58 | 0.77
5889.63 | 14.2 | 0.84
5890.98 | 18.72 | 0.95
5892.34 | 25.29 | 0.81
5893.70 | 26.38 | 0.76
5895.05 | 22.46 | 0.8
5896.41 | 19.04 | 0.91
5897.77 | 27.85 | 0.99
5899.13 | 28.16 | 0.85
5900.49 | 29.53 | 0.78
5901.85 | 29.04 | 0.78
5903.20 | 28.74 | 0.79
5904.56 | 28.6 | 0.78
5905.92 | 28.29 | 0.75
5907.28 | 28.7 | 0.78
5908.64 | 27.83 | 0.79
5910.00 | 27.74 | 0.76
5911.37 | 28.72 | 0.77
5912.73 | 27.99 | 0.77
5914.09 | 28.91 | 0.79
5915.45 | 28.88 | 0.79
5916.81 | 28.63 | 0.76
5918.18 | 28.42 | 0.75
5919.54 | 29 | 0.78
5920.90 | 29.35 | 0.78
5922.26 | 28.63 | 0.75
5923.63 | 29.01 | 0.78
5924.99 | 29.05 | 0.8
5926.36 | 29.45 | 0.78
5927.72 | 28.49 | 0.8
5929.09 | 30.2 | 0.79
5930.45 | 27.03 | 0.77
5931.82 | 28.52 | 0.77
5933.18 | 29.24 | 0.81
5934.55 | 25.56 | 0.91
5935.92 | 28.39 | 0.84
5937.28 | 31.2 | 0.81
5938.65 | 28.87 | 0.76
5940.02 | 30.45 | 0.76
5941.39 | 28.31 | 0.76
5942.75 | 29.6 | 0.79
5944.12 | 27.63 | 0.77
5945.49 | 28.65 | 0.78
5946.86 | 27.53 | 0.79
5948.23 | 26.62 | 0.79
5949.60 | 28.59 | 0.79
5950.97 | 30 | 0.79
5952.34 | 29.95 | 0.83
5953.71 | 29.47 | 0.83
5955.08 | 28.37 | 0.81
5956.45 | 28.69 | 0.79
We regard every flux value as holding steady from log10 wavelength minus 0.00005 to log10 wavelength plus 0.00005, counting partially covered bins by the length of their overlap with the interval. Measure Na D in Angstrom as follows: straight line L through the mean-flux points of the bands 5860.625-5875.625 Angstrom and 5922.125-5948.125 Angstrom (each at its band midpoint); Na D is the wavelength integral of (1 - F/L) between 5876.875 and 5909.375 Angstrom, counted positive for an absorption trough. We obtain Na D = 2.6 Angstrom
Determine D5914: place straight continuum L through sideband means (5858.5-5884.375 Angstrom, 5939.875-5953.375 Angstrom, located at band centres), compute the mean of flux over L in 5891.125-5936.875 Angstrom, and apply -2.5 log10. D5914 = 0.04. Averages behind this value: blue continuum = 28.8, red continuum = 28.7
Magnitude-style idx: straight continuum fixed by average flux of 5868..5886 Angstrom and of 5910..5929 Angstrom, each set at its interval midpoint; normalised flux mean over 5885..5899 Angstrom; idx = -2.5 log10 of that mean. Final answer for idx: 0.21 mag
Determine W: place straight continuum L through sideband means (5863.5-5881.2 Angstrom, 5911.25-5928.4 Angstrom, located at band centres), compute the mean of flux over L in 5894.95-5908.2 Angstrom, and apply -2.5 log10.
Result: 0.06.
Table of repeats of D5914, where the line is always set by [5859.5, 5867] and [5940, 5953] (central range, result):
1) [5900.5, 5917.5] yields 0.00 mag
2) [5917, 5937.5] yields 0.00 mag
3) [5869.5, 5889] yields 0.01 mag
